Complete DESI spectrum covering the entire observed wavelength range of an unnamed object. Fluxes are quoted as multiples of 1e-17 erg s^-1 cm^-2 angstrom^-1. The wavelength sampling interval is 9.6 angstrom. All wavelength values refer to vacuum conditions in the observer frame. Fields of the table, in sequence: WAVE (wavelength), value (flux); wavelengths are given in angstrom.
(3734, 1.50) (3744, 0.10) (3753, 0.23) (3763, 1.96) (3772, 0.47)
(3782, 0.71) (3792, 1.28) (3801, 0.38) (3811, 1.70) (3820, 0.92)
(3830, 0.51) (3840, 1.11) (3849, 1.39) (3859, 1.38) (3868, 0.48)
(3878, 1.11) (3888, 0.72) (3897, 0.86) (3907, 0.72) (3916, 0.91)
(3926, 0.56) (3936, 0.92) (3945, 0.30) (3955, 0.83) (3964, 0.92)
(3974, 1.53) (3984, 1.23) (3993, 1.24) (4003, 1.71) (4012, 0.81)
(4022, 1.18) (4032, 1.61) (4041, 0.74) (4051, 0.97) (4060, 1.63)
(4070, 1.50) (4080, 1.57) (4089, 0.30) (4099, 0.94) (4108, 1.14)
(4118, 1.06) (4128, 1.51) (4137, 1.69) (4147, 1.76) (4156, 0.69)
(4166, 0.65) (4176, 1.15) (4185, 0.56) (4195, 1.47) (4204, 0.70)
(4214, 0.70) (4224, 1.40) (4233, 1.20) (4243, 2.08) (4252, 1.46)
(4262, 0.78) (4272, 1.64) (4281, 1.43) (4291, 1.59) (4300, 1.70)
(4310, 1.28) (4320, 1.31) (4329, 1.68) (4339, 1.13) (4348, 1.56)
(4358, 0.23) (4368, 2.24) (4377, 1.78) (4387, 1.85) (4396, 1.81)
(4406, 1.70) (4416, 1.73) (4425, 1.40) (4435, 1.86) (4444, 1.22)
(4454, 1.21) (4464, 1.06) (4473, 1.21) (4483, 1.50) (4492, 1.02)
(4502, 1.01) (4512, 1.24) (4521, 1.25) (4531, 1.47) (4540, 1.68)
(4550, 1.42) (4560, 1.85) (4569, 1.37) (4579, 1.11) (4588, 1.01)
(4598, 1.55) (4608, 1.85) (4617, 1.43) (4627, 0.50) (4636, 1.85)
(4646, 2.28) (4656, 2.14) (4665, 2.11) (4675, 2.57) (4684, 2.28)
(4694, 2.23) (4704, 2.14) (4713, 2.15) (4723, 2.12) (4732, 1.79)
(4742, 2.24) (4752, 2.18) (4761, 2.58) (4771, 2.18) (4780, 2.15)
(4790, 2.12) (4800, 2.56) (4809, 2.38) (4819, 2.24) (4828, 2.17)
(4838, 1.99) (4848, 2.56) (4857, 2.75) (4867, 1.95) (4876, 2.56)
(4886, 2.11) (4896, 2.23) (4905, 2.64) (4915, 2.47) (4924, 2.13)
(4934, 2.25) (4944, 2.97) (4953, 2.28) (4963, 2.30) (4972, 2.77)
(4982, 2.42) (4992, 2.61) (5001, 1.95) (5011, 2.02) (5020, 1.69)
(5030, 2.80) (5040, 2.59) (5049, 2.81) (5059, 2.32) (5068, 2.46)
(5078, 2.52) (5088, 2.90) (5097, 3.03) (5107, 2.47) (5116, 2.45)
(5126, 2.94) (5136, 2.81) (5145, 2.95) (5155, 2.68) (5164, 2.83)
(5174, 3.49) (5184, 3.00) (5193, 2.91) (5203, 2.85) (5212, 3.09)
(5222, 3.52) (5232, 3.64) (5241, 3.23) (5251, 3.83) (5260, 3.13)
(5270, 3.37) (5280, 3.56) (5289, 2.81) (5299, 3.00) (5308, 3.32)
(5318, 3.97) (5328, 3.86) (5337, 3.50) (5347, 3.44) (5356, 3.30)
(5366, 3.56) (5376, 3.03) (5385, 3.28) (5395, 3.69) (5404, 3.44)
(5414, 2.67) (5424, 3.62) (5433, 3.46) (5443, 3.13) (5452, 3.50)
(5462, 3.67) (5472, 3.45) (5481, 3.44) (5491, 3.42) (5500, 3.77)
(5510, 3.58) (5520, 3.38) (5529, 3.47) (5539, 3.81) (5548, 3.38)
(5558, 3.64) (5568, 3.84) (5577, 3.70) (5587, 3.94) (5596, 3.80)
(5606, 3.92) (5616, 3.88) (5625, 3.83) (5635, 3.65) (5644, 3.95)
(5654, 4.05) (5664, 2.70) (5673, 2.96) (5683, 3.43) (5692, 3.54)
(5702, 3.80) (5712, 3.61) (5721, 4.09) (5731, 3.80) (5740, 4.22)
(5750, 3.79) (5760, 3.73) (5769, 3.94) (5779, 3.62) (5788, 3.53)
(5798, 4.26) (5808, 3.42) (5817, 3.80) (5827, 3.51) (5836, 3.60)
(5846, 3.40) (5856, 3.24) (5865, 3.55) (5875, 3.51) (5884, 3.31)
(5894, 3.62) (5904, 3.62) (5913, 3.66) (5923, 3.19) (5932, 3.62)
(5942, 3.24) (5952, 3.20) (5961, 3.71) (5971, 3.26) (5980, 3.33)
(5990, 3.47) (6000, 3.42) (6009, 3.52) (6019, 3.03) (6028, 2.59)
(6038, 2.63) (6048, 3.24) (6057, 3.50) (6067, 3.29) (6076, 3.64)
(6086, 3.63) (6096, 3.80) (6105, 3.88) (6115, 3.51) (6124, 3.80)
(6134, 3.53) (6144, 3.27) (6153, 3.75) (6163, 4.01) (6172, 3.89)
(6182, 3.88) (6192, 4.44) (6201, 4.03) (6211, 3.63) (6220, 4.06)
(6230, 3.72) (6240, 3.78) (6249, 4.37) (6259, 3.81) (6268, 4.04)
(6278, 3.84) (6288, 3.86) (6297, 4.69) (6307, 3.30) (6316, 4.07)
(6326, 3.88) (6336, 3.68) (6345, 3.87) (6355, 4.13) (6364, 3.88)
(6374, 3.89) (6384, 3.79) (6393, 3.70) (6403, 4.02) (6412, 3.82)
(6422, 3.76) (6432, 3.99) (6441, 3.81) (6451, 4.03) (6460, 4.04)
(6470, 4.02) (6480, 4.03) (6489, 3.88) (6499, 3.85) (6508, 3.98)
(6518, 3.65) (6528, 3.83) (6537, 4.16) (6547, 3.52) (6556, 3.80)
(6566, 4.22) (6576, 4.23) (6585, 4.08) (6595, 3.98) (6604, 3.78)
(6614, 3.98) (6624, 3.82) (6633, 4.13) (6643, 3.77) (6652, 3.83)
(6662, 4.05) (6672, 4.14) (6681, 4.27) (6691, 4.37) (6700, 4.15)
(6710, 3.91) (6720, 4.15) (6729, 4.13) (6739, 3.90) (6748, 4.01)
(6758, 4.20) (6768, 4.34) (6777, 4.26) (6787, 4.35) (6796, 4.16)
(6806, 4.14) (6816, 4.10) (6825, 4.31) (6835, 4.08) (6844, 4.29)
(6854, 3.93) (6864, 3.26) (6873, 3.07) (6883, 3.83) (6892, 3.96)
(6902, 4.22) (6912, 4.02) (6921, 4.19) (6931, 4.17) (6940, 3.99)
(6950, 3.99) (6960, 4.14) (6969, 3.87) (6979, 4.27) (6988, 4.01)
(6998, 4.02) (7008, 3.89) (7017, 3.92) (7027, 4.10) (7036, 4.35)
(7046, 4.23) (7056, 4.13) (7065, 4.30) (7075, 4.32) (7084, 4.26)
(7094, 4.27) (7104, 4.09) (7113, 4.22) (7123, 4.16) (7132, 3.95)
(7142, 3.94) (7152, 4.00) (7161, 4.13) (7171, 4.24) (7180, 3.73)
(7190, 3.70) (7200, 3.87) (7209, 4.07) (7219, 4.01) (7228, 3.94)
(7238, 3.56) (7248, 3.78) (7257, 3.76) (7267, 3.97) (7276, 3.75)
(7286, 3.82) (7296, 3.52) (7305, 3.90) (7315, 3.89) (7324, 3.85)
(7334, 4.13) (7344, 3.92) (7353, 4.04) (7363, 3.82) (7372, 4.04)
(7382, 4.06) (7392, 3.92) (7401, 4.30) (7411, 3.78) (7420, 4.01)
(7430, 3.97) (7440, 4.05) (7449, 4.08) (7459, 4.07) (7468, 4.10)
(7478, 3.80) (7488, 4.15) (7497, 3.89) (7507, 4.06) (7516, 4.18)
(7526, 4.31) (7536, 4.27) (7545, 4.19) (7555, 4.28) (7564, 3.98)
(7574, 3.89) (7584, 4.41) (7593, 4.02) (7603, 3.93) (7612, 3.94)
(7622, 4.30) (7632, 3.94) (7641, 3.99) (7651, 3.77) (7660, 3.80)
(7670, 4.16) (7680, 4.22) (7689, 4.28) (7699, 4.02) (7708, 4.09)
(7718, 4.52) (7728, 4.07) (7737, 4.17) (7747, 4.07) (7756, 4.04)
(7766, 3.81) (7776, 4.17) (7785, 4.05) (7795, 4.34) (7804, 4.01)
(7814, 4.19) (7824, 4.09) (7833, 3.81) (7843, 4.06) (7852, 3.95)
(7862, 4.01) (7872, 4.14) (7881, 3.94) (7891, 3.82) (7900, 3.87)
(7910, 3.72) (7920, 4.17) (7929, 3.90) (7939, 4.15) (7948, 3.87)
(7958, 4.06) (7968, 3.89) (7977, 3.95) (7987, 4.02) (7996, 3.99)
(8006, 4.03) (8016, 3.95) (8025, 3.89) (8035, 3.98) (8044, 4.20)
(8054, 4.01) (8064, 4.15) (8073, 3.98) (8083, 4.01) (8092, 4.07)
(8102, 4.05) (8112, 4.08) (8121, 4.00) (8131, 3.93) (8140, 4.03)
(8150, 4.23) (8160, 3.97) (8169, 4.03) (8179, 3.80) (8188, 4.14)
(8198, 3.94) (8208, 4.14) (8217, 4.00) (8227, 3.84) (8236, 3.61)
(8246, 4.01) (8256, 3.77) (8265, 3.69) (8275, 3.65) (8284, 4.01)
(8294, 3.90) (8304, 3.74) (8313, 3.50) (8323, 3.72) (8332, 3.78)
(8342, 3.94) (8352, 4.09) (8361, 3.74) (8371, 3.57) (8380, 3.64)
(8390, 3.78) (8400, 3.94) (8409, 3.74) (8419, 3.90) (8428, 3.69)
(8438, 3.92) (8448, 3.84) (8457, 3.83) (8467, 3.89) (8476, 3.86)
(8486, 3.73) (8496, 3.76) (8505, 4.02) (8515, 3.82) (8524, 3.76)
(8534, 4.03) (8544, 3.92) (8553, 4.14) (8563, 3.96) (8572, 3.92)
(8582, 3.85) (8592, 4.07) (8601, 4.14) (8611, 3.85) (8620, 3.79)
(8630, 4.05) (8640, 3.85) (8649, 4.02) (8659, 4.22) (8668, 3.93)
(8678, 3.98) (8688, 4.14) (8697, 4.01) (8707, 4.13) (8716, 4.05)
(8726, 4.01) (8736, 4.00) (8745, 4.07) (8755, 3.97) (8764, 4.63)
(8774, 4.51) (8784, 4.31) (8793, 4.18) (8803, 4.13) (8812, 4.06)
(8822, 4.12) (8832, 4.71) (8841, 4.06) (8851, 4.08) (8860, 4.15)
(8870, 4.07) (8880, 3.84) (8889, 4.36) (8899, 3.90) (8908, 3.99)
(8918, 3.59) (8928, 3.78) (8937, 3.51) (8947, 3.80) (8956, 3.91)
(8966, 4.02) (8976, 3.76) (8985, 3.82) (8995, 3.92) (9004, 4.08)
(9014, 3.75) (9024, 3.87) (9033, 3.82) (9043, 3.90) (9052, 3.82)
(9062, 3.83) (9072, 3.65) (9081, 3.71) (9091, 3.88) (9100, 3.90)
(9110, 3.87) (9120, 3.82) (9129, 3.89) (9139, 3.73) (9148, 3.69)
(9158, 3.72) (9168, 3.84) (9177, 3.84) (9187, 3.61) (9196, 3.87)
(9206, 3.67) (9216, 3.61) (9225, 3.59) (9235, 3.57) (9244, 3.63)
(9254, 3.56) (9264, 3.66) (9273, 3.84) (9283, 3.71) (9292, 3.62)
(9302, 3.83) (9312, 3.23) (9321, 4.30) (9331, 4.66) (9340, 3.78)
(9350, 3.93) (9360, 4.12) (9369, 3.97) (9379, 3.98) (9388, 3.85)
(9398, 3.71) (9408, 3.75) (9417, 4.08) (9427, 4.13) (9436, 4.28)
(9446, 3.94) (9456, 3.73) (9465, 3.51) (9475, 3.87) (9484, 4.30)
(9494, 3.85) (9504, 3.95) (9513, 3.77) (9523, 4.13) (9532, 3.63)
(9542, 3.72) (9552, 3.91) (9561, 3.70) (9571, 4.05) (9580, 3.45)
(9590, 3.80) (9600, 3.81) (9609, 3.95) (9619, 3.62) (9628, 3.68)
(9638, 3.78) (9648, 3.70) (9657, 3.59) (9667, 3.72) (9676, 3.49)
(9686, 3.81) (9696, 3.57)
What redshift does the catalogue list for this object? 0.17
